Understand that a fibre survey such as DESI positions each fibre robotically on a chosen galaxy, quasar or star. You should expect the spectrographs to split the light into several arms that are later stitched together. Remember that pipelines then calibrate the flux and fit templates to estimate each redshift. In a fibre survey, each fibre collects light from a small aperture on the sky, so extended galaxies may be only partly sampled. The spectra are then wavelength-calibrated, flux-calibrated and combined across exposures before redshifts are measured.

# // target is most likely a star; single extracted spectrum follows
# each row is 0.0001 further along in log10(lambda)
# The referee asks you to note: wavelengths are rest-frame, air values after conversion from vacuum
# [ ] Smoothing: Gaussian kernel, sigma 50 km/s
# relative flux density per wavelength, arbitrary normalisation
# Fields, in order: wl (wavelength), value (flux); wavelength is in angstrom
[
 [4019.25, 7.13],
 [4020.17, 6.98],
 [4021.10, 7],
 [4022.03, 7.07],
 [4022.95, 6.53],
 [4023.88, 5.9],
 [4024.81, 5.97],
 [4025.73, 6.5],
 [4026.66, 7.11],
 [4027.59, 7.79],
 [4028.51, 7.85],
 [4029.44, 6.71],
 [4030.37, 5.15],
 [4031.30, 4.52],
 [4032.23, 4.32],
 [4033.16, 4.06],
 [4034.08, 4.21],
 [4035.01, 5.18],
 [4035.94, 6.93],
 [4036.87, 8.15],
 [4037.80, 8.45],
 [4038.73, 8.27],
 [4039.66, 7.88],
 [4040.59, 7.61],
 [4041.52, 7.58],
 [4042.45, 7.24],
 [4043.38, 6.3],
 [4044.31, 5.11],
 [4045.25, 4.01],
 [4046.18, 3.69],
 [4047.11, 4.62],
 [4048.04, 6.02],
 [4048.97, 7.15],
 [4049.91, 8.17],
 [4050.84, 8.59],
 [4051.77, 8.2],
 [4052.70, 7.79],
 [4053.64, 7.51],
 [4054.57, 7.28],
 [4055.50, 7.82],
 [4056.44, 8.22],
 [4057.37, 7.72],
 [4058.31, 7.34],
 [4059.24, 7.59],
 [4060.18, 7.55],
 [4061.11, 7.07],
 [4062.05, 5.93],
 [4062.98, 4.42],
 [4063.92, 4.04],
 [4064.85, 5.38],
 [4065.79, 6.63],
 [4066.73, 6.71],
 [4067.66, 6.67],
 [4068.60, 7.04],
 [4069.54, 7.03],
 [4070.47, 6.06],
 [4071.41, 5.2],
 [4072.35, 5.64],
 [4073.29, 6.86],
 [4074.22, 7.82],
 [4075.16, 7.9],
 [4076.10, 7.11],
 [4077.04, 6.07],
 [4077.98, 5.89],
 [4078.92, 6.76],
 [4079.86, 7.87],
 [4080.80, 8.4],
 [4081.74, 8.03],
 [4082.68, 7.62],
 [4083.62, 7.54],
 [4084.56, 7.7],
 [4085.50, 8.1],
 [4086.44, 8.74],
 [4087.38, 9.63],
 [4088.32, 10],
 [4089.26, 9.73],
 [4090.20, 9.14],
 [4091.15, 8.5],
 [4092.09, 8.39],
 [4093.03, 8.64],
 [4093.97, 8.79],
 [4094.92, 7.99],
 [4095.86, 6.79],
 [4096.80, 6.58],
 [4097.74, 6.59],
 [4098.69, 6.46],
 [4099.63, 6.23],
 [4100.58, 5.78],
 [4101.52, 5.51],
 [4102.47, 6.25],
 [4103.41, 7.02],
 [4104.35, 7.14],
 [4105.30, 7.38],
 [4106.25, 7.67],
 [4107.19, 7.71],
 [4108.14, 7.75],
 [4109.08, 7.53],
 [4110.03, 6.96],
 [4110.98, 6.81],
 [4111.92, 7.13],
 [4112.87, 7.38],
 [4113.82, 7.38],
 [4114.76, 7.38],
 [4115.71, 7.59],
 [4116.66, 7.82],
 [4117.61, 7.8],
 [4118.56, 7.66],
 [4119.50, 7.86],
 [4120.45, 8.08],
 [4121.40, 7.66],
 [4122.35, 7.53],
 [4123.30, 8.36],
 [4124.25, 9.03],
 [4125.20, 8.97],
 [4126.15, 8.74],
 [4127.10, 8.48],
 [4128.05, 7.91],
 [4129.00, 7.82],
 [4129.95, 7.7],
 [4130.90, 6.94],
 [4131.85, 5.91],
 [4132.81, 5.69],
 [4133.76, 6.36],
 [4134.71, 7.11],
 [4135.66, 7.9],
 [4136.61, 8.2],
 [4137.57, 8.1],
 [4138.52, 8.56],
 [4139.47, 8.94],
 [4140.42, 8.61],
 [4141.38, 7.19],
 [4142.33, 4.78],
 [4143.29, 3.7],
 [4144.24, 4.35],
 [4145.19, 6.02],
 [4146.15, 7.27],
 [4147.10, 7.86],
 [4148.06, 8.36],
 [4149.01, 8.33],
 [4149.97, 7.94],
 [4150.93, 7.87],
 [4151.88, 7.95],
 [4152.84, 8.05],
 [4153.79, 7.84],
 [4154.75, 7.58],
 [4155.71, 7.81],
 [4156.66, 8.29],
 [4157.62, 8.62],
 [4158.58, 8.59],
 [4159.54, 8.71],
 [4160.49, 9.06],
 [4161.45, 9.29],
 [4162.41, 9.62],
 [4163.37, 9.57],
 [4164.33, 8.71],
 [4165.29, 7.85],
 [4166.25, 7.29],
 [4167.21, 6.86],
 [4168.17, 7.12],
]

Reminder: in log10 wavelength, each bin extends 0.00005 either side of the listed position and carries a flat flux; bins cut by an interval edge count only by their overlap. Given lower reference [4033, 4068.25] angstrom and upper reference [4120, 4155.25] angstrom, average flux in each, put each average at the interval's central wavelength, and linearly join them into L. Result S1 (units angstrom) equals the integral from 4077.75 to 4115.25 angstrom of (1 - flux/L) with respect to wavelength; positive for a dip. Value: -2.5 angstrom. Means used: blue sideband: 6.68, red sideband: 7.5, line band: 7.58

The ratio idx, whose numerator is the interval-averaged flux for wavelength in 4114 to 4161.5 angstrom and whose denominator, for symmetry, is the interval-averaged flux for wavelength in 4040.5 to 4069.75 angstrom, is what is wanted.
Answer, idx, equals 1.15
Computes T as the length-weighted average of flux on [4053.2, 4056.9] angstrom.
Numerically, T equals 7.71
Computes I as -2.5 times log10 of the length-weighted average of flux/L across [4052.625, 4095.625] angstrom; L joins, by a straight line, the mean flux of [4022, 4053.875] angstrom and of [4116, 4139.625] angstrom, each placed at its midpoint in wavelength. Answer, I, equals -0.05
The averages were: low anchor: 6.5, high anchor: 7.79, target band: 7.38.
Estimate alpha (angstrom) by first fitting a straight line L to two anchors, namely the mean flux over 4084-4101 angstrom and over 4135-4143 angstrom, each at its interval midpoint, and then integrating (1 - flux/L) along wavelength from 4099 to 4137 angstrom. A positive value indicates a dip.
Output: 2.01 angstrom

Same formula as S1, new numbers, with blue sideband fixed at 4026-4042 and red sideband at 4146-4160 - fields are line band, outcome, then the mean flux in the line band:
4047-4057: -1.02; 7.5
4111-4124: -0.03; 7.66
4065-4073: 0.77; 6.34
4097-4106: 1.11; 6.51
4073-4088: -1.03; 7.66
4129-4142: 0.67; 7.46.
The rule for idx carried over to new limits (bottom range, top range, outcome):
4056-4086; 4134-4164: 1.14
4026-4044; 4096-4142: 1.13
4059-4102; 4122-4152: 1.04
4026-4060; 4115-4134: 1.14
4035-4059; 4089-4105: 1.04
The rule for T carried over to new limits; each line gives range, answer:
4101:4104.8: 6.48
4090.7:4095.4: 8.46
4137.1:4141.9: 8.26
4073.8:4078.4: 6.95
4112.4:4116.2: 7.43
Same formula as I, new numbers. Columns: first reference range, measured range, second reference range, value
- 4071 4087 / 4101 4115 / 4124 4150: 0.03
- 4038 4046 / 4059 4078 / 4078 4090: 0.20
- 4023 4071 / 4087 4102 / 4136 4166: -0.09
